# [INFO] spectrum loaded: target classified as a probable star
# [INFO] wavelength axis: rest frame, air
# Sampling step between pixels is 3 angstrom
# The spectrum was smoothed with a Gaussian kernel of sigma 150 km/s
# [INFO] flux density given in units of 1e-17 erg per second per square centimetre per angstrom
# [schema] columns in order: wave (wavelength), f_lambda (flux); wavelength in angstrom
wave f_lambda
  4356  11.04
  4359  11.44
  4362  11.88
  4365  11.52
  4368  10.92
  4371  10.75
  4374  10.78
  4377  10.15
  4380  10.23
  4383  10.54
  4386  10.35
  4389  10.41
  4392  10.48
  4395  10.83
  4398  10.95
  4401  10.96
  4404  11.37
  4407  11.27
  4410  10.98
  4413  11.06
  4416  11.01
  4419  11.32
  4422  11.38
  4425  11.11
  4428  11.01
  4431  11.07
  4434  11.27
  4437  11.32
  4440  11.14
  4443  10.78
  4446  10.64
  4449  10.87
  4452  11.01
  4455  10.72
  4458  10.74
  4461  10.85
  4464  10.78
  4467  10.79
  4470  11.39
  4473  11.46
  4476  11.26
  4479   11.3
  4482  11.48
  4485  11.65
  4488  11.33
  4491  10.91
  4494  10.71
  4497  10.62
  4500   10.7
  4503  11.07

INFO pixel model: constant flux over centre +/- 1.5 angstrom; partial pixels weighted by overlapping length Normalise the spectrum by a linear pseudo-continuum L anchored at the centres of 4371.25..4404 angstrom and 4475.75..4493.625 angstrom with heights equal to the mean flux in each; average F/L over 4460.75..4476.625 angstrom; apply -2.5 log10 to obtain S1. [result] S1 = 0.01 mag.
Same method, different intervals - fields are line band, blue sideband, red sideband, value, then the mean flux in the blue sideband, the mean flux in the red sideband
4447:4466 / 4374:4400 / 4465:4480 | 0.03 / 10.5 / 11.2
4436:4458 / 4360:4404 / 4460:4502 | 0.01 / 10.8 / 11.1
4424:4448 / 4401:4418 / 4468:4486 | 0.02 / 11.1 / 11.4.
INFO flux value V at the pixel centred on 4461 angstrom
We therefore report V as 10.85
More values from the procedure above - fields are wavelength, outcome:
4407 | 11.27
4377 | 10.15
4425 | 11.11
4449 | 10.87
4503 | 11.07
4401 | 10.96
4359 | 11.44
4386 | 10.35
